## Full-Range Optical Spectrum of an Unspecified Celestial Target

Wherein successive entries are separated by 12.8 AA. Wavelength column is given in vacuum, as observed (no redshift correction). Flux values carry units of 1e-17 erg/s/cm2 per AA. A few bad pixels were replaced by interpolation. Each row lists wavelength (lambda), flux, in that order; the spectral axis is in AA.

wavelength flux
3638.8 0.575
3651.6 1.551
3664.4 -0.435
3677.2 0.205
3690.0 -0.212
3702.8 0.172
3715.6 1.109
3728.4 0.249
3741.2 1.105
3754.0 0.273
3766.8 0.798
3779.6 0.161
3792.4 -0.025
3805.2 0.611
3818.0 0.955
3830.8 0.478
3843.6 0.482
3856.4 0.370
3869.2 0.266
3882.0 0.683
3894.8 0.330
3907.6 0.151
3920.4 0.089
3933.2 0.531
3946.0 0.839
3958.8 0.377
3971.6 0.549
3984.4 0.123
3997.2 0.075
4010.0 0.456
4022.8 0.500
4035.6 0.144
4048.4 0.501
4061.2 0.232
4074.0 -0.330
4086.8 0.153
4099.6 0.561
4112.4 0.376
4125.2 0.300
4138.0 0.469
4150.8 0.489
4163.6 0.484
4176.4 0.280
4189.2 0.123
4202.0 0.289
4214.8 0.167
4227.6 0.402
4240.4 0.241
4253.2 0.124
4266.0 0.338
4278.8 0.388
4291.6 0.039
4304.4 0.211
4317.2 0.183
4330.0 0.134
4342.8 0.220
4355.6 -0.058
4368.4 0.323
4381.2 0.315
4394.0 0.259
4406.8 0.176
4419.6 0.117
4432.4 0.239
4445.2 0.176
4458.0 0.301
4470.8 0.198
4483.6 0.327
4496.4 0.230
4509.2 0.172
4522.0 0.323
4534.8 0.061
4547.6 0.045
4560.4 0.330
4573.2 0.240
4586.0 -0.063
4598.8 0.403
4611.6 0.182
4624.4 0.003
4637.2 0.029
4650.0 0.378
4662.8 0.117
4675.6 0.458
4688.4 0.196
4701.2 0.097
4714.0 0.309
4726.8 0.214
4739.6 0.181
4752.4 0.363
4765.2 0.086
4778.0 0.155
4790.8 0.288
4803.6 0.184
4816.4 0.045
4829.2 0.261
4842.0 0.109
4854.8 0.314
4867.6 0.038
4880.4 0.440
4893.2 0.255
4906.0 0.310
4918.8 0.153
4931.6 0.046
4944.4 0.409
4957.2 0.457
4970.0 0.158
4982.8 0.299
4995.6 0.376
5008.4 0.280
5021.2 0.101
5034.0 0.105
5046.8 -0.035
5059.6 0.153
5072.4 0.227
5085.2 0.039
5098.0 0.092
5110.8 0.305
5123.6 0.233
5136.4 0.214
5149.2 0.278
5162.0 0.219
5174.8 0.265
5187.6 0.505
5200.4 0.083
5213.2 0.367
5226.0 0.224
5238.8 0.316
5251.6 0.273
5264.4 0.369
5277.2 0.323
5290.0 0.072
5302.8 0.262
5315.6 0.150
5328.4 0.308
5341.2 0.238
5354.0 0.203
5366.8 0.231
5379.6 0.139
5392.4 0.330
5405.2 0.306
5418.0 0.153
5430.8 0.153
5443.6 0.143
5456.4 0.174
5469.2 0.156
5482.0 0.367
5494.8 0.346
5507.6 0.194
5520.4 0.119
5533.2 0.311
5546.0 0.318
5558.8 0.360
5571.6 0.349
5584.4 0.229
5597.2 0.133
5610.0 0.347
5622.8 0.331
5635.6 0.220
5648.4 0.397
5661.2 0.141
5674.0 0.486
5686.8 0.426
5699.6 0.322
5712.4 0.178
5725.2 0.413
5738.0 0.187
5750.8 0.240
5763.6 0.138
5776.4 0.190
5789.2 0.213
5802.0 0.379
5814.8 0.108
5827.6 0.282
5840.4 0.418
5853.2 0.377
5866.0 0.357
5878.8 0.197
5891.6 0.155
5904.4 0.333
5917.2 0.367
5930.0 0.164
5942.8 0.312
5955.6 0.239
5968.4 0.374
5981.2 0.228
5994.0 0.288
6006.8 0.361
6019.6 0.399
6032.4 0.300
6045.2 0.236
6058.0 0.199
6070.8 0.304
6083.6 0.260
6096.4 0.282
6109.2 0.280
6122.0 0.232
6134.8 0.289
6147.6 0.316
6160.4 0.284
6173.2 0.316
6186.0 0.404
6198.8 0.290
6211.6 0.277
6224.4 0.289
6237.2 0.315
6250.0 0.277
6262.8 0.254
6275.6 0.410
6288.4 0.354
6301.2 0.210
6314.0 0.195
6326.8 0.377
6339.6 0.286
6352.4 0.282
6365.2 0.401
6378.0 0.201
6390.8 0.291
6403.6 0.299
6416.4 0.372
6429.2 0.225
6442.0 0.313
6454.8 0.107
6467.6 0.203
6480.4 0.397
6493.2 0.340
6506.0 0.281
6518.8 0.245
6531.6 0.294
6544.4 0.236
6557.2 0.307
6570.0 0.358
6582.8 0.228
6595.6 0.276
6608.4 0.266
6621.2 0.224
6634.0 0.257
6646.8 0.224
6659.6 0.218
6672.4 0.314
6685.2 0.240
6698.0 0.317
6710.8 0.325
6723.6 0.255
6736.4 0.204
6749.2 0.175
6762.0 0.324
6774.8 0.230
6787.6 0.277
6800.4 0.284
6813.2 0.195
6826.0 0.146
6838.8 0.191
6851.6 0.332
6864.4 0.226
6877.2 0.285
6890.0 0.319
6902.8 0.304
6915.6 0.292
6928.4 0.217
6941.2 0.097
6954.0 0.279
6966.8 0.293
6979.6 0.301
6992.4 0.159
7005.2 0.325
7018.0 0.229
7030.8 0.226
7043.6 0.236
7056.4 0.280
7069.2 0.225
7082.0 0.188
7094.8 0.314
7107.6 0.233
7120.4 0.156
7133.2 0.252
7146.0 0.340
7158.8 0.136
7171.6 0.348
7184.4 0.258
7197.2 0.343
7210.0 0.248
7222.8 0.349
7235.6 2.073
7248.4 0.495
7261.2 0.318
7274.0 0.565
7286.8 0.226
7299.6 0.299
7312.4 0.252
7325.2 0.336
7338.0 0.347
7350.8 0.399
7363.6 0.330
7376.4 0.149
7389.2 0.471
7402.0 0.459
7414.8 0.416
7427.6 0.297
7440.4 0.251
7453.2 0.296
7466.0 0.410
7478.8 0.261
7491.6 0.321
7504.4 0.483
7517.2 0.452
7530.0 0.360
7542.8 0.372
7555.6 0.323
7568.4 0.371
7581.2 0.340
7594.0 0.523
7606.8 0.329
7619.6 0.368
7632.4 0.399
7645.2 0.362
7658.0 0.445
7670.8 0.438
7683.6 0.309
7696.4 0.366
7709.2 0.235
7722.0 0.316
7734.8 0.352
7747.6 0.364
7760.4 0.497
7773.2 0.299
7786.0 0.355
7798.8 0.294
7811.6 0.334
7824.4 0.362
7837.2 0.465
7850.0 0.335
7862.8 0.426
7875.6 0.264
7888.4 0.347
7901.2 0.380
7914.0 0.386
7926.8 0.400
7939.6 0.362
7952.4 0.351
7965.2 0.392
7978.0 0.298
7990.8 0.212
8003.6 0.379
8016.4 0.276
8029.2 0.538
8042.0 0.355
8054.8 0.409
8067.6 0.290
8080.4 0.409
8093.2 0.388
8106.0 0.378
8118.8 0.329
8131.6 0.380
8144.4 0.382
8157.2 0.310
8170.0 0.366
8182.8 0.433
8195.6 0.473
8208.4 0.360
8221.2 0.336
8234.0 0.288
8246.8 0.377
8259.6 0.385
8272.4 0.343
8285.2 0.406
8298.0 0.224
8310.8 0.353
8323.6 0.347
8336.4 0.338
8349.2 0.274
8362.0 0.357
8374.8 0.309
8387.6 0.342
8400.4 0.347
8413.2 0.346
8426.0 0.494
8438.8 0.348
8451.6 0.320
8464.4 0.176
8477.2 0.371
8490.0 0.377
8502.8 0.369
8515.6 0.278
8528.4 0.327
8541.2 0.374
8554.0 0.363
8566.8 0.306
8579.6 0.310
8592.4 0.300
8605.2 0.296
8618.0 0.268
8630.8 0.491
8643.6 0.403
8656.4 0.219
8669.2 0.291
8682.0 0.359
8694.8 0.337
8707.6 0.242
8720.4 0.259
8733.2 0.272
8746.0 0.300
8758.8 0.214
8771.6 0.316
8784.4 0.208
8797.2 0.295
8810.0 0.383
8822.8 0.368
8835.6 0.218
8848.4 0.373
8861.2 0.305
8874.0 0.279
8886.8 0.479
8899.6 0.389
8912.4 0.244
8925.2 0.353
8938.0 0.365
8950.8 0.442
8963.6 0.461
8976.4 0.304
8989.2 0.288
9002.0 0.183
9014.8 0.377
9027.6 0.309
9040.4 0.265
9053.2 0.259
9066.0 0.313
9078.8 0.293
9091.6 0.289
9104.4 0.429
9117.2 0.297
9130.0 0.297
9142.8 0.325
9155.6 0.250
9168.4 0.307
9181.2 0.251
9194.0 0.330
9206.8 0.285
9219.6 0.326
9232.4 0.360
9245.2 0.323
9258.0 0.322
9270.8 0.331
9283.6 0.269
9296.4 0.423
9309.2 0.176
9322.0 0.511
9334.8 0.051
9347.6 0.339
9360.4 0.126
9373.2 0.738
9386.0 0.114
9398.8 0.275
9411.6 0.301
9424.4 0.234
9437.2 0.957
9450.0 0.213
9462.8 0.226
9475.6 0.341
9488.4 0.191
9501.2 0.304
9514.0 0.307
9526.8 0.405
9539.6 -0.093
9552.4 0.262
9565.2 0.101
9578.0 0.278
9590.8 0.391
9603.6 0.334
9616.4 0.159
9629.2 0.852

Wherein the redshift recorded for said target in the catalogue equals 0.941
